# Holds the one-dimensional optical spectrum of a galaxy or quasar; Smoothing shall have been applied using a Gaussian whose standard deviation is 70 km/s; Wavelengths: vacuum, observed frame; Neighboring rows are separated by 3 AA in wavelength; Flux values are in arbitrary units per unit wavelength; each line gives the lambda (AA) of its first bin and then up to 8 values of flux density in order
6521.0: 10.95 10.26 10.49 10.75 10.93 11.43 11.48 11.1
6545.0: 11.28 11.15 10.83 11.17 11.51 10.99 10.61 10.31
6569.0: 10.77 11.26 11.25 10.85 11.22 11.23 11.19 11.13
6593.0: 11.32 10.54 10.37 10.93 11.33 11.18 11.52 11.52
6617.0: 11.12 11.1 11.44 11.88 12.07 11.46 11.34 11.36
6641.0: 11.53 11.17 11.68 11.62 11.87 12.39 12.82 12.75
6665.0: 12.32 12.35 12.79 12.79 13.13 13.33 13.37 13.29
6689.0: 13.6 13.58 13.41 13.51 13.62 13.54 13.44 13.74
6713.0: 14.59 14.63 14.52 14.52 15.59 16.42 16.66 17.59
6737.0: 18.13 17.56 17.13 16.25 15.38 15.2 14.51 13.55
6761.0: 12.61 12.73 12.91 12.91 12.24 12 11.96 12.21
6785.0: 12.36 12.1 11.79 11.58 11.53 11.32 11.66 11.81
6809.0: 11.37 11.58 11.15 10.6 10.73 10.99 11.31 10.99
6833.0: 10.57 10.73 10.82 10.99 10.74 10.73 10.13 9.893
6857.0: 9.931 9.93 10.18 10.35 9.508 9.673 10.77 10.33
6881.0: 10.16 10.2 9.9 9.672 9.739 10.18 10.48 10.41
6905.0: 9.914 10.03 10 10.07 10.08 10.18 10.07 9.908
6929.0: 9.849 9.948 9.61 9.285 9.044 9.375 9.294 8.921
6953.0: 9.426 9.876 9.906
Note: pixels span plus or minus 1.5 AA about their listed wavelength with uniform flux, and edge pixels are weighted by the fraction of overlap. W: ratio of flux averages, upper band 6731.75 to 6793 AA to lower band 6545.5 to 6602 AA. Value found 1.3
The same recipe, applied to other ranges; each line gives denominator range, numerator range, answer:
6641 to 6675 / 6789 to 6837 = 0.92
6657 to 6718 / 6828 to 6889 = 0.77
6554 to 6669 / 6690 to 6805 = 1.22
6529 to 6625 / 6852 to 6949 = 0.90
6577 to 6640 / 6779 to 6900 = 0.96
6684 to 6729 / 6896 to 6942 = 0.71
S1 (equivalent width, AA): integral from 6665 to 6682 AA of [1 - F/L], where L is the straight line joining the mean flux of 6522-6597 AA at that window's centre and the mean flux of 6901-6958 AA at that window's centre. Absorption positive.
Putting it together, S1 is -3.6 AA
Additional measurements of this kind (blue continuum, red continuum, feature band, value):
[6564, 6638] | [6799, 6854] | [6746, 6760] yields -4.7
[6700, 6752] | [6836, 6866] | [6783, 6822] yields 2.7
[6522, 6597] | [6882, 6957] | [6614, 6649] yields -2.3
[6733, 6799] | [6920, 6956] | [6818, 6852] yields 3.6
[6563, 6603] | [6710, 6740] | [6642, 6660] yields 1.9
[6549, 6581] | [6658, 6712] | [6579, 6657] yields 3.9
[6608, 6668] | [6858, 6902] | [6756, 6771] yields -2.9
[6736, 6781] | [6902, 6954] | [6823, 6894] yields 7.6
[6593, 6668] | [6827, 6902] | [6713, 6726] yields -4.3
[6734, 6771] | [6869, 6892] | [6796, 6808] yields 1.4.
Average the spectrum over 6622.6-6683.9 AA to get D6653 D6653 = 12.2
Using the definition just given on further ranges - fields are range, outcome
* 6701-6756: 15.5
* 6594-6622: 11.1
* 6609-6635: 11.5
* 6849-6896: 10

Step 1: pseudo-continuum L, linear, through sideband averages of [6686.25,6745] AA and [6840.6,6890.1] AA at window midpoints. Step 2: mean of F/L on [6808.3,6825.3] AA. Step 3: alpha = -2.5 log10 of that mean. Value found 0.07 mag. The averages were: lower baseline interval 15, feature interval 11.1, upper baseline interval 10.2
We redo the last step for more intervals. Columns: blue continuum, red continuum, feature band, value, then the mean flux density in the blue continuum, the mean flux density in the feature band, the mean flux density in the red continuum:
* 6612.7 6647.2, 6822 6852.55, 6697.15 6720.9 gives -0.239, 11.5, 14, 10.8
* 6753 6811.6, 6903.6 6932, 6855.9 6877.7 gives 0.083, 12.3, 10.1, 10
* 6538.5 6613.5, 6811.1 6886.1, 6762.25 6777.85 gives -0.176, 11.1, 12.5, 10.5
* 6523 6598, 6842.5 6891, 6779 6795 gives -0.160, 11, 12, 10.2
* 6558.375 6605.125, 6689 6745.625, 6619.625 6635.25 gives 0.068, 10.9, 11.6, 15.1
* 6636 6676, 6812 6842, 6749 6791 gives -0.143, 12.1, 12.9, 10.9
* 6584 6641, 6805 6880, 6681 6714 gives -0.226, 11.3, 13.6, 10.6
